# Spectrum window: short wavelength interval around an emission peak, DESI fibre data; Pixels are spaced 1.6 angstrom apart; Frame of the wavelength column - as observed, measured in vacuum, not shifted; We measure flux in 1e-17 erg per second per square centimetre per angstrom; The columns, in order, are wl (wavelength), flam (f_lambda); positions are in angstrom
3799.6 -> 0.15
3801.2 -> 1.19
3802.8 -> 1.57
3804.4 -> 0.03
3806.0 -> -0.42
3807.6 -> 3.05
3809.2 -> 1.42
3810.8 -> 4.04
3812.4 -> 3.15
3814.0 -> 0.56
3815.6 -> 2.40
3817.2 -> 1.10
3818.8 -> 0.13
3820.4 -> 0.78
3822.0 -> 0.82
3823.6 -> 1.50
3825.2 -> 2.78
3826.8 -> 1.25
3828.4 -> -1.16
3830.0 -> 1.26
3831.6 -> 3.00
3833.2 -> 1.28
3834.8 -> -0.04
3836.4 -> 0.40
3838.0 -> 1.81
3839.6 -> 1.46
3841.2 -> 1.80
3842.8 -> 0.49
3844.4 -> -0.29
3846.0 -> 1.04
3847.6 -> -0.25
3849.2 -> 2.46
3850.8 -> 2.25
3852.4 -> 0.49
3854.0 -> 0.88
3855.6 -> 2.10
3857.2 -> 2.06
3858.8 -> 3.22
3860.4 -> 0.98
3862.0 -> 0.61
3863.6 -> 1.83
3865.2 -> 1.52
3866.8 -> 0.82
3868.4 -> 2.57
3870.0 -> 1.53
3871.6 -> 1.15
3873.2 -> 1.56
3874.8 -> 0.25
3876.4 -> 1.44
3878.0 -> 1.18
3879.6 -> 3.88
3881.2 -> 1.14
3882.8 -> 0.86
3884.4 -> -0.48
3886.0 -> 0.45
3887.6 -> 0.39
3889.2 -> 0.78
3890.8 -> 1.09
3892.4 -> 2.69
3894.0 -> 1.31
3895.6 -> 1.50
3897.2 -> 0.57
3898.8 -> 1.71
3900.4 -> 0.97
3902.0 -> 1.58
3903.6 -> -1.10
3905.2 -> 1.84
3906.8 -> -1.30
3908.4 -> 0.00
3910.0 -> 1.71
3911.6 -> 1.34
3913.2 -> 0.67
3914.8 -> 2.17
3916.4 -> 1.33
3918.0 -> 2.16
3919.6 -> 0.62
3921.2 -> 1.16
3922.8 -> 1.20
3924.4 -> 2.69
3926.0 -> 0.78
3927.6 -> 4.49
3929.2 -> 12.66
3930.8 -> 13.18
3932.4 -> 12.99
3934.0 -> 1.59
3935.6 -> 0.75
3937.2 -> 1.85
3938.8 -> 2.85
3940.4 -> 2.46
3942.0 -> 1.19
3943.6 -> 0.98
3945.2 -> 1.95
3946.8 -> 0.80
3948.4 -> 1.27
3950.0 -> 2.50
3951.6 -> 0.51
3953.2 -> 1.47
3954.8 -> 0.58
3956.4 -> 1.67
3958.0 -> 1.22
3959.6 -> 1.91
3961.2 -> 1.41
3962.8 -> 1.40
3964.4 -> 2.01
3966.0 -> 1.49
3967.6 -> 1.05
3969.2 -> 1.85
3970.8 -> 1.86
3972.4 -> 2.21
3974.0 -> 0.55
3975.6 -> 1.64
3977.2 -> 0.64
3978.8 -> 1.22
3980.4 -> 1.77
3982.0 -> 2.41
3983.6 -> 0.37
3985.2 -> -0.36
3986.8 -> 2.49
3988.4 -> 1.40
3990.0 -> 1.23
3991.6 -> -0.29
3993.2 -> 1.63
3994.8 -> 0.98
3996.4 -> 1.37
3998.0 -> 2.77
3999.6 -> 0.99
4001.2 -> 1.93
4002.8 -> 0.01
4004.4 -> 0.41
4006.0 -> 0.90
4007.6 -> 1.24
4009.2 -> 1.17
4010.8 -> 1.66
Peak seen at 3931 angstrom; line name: [O II]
